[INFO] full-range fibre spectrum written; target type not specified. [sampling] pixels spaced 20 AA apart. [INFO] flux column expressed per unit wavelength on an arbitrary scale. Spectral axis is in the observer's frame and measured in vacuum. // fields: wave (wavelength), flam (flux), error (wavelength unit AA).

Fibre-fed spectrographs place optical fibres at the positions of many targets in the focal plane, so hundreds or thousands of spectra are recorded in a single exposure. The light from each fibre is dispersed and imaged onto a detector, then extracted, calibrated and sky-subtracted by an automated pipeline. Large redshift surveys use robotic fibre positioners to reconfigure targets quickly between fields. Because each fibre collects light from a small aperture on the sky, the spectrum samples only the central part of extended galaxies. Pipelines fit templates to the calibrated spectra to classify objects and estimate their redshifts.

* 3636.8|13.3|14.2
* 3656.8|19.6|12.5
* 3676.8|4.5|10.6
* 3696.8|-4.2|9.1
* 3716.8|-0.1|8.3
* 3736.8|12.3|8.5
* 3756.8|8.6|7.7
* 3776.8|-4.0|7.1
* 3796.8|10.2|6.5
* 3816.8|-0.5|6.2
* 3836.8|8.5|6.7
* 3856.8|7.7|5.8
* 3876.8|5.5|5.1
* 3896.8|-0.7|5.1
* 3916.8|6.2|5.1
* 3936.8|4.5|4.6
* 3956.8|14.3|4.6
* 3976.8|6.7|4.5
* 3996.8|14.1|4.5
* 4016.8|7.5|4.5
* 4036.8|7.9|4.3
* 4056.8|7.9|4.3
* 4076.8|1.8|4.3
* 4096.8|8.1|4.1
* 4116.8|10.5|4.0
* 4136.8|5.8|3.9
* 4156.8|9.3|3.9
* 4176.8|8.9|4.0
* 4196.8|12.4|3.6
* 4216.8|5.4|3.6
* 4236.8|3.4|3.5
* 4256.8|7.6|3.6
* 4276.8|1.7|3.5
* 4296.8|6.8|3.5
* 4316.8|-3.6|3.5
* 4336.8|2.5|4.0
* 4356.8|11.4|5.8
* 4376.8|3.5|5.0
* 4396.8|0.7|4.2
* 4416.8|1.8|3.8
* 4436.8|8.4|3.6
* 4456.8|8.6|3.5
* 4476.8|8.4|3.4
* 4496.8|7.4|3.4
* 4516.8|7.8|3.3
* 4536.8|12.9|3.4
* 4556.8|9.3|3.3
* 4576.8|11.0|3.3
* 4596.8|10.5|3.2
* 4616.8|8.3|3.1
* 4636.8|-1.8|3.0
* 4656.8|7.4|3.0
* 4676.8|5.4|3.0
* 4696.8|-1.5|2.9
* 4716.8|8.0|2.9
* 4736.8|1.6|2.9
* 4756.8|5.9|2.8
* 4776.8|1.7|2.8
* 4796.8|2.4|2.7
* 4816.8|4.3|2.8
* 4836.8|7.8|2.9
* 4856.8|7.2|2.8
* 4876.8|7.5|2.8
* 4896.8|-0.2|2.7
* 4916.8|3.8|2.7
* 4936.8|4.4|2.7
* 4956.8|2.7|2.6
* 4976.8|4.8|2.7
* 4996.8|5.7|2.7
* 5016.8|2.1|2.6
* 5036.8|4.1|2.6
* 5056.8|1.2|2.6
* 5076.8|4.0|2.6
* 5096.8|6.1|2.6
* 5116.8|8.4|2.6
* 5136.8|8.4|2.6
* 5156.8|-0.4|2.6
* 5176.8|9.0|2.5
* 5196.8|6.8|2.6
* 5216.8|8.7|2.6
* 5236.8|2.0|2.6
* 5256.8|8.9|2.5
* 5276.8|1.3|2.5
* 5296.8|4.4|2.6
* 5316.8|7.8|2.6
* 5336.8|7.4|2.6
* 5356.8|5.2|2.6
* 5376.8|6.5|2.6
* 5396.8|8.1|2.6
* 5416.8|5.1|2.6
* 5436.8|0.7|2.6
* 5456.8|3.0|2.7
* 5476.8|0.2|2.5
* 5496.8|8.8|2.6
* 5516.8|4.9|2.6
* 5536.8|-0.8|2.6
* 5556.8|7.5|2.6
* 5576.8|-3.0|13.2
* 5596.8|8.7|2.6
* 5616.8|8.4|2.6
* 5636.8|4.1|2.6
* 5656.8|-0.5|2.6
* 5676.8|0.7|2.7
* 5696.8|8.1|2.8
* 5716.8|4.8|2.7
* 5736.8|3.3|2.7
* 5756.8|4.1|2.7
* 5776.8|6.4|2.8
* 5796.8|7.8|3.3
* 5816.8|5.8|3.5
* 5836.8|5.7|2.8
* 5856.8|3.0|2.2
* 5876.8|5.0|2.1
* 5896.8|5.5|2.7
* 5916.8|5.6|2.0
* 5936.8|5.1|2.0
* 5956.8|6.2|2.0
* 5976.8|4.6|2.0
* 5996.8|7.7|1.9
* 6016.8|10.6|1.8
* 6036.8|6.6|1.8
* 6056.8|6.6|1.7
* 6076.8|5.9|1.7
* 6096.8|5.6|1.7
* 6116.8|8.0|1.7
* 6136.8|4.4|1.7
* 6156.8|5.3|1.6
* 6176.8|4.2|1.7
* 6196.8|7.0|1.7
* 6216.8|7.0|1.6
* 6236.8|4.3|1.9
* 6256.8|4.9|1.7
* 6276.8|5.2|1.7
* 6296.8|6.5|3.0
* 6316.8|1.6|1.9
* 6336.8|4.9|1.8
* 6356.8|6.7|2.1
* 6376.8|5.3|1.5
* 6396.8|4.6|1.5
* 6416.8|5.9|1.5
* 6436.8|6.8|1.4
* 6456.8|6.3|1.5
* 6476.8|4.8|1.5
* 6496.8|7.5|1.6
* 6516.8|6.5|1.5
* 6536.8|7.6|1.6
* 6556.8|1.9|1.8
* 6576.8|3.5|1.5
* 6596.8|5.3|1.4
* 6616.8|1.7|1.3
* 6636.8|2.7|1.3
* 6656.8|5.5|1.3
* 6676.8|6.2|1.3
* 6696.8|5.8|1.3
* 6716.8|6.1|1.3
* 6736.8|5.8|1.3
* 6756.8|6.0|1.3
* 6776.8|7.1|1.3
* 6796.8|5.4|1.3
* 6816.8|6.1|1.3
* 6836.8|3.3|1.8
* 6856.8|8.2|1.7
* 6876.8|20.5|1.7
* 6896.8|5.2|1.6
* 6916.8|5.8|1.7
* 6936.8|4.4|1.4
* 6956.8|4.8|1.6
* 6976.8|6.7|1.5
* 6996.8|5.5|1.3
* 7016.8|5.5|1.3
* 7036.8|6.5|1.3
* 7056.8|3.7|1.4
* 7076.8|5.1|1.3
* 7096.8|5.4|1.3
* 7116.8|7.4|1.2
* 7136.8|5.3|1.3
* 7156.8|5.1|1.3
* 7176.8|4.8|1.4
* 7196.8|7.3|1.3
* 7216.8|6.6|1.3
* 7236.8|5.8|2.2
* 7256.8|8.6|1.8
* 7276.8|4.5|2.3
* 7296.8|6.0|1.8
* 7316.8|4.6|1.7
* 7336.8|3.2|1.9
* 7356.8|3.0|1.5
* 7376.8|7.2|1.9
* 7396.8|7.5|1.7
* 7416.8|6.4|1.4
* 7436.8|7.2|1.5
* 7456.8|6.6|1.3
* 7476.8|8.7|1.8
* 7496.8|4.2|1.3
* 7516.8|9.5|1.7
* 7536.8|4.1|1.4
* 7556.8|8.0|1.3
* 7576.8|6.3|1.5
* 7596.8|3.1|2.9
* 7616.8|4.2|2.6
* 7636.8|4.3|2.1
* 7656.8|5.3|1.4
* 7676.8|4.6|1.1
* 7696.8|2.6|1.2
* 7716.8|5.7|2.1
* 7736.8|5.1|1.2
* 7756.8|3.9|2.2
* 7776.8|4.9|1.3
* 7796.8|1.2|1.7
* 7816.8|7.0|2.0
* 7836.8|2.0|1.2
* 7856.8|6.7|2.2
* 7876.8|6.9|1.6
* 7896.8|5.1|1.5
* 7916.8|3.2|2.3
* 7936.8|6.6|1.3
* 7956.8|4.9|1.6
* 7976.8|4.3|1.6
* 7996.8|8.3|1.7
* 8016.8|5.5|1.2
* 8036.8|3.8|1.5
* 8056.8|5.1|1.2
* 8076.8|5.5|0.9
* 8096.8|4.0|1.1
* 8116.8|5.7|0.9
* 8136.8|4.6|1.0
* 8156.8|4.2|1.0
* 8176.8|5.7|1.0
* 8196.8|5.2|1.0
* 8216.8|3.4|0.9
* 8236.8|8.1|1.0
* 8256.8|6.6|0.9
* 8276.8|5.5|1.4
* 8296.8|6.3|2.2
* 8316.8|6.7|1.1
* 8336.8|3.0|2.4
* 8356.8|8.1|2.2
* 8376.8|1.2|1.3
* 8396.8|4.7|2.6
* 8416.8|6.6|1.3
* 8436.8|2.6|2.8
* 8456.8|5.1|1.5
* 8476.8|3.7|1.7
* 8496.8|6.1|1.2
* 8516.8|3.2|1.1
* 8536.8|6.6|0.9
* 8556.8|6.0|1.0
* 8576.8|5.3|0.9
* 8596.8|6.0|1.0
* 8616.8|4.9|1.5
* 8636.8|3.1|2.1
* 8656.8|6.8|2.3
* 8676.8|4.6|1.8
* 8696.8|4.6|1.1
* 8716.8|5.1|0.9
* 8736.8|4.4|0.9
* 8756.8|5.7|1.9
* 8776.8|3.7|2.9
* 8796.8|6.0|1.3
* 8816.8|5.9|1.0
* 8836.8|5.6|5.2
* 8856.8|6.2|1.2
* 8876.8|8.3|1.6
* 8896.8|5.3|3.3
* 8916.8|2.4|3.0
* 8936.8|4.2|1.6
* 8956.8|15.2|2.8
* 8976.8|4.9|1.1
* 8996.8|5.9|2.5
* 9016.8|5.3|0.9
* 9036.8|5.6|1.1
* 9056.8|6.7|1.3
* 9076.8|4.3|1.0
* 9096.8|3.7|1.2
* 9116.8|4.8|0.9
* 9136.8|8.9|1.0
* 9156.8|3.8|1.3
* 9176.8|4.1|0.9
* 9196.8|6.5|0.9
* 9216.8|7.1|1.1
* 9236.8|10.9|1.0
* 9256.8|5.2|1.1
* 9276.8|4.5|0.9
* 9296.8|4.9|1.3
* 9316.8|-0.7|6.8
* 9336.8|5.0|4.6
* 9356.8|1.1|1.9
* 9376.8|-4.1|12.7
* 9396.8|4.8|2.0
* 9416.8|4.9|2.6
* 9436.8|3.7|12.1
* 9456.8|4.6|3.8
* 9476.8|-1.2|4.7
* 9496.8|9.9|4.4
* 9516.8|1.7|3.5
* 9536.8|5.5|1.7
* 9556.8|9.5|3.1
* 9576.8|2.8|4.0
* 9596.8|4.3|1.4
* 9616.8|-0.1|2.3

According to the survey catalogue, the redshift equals 0.84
